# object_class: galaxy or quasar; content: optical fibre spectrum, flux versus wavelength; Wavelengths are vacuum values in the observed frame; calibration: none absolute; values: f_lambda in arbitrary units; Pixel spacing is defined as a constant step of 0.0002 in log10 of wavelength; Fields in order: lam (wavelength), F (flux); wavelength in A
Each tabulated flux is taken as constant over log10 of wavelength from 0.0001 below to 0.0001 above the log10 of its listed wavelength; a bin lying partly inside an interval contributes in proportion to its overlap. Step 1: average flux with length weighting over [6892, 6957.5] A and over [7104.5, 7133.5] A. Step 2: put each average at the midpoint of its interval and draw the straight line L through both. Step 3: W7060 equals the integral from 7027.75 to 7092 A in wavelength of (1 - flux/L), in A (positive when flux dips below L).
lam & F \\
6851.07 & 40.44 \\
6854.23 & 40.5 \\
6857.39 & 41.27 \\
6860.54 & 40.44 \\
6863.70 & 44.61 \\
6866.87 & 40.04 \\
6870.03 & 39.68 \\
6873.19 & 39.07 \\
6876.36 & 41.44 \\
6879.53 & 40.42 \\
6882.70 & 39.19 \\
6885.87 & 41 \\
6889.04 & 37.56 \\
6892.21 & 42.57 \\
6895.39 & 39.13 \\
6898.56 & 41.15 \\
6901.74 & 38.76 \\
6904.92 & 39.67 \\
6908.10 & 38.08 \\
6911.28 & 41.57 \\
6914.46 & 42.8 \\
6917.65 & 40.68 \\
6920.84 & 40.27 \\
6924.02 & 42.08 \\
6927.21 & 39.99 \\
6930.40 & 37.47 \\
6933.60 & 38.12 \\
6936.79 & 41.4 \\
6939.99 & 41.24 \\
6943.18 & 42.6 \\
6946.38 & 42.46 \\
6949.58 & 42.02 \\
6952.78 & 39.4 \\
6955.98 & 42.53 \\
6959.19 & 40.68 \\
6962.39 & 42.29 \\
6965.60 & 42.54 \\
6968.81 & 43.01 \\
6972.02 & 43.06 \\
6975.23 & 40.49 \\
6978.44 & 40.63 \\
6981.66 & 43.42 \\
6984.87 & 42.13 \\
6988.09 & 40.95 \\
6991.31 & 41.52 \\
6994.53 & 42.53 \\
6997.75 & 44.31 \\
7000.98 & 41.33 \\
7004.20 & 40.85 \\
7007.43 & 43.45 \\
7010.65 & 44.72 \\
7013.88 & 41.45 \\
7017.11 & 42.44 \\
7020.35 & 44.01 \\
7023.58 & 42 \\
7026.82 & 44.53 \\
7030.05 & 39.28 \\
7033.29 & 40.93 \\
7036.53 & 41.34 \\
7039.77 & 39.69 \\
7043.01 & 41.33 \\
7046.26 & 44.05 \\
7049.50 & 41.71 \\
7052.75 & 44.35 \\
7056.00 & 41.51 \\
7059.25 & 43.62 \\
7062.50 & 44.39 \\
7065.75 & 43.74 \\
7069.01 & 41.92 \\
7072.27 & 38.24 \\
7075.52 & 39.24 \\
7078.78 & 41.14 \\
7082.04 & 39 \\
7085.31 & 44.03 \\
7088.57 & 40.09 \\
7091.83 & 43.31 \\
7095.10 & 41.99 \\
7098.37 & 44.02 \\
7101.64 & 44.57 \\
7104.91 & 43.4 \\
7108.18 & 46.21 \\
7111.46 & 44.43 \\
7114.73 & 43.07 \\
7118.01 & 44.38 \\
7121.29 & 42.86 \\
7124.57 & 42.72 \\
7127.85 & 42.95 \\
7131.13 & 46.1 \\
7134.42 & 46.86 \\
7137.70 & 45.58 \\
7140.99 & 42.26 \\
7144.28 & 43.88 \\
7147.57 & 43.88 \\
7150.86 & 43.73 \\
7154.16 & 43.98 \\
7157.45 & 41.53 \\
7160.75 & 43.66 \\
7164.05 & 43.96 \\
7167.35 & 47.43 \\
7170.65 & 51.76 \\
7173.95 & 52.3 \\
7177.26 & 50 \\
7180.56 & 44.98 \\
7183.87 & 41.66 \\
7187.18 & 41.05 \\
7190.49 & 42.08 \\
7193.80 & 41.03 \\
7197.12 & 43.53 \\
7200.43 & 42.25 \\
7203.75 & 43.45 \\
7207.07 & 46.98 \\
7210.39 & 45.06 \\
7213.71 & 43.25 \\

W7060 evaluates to 2.10 A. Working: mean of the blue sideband 40.6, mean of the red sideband 44.1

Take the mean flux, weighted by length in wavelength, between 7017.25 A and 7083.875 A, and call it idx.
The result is 41.8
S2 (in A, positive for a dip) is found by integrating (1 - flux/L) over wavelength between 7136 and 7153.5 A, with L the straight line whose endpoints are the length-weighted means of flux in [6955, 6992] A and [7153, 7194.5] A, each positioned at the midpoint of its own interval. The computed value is 0.3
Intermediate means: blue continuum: 41.9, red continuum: 45.1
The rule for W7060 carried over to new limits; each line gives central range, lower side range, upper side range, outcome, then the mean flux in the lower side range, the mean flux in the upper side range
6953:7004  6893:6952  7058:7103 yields -1.13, 40.5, 42.1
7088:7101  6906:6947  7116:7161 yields 0.15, 40.6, 43.9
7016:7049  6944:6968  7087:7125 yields 0.53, 41.8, 43.4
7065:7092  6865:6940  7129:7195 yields 1.48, 40.1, 44.9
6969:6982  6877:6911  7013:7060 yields -0.22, 39.9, 42.1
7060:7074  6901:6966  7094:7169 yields 0.28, 40.8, 44.1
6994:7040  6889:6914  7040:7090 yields -1.04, 40.1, 41.8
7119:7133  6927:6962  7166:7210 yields 0.12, 40.8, 45.2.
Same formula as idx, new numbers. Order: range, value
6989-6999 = 42.6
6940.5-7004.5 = 42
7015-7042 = 41.8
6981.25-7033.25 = 42.4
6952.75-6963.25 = 41.4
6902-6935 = 40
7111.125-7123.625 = 43.6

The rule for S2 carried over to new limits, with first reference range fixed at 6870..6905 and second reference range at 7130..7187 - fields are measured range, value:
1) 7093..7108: 0.2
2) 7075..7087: 0.8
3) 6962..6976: -0.3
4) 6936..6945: -0.2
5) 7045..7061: 0.1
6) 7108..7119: 0.0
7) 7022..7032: 0.2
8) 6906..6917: -0.1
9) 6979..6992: 0.0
